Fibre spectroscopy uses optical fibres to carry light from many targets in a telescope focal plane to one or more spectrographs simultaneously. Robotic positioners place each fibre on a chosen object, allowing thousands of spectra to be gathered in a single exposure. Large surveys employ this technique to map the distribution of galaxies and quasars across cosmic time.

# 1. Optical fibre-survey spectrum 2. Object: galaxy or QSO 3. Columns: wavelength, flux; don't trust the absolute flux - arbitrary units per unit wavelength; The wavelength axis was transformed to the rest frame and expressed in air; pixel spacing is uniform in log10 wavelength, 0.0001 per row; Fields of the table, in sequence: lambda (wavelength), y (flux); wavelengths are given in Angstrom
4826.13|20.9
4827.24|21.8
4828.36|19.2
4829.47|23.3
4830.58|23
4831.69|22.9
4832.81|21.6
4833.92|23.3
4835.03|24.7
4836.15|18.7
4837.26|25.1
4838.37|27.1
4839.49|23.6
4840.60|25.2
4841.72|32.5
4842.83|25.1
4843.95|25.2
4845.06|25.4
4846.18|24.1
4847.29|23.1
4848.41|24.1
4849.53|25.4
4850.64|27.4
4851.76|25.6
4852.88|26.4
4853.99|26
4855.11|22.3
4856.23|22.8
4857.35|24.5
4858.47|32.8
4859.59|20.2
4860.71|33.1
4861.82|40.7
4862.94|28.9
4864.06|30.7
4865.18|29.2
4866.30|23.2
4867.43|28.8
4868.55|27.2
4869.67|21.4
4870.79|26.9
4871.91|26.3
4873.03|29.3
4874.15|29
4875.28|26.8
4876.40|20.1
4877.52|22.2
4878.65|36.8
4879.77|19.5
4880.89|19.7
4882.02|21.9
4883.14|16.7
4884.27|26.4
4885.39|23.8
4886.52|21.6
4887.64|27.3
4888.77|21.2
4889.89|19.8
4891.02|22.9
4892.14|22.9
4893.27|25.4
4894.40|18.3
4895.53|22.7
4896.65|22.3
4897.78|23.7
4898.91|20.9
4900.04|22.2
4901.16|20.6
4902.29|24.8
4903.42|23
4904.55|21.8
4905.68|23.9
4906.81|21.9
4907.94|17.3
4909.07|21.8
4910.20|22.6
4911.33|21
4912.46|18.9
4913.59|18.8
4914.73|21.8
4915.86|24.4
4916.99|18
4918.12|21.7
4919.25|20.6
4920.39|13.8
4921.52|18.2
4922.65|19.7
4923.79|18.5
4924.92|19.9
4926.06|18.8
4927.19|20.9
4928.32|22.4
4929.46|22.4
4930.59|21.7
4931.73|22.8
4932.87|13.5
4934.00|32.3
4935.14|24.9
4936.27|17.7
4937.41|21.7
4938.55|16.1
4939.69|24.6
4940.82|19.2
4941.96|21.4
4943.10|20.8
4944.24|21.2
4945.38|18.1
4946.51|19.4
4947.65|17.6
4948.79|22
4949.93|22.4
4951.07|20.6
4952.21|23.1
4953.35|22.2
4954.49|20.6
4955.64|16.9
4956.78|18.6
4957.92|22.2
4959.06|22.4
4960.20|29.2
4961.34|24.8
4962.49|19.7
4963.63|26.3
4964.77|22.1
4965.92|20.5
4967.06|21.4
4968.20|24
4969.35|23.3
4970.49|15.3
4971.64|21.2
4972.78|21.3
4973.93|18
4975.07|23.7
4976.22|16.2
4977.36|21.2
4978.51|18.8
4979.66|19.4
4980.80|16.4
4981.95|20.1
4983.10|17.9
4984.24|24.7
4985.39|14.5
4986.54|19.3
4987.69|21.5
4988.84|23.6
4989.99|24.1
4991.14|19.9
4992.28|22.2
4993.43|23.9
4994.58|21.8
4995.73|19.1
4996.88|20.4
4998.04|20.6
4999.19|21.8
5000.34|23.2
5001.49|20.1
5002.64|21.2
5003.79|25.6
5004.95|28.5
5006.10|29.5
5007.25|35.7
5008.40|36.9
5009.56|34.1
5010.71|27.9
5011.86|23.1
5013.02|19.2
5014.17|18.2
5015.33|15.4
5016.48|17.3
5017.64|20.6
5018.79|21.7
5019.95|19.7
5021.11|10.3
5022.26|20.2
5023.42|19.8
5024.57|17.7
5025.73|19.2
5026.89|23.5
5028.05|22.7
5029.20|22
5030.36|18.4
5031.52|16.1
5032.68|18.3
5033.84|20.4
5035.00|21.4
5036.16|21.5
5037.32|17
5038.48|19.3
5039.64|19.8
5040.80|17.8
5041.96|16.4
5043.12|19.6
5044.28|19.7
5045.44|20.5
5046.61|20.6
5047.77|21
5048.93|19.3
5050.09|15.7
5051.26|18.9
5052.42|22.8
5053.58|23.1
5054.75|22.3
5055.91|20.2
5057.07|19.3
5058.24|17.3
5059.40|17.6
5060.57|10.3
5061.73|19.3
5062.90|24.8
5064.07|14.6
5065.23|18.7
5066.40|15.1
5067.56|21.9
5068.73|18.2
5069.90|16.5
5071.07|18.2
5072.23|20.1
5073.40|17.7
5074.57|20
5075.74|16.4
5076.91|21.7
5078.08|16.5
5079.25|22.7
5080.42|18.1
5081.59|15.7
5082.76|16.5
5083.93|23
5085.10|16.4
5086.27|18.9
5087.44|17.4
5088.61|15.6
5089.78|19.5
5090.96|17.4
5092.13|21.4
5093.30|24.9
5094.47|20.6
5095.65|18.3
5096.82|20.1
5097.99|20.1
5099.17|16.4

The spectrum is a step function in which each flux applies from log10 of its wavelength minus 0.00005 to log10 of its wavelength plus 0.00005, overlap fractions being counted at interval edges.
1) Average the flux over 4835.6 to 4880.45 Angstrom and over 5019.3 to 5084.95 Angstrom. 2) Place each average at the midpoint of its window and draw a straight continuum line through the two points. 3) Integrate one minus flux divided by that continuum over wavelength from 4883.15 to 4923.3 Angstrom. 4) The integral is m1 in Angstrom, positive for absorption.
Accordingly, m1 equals 5.06 Angstrom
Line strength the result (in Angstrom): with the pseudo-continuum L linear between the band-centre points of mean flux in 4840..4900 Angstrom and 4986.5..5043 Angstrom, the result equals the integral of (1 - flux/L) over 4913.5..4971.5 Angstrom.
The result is 5.8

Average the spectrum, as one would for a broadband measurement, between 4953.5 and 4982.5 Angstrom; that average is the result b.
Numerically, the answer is 21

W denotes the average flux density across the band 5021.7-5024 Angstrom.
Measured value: 20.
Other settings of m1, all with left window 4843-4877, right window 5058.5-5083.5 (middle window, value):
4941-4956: 1.6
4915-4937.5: 3.0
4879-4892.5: 1.8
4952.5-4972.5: 0.6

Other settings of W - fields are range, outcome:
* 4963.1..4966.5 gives 22.9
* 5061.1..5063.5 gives 21.7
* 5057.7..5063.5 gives 17.8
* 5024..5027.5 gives 20.1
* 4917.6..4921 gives 18.6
